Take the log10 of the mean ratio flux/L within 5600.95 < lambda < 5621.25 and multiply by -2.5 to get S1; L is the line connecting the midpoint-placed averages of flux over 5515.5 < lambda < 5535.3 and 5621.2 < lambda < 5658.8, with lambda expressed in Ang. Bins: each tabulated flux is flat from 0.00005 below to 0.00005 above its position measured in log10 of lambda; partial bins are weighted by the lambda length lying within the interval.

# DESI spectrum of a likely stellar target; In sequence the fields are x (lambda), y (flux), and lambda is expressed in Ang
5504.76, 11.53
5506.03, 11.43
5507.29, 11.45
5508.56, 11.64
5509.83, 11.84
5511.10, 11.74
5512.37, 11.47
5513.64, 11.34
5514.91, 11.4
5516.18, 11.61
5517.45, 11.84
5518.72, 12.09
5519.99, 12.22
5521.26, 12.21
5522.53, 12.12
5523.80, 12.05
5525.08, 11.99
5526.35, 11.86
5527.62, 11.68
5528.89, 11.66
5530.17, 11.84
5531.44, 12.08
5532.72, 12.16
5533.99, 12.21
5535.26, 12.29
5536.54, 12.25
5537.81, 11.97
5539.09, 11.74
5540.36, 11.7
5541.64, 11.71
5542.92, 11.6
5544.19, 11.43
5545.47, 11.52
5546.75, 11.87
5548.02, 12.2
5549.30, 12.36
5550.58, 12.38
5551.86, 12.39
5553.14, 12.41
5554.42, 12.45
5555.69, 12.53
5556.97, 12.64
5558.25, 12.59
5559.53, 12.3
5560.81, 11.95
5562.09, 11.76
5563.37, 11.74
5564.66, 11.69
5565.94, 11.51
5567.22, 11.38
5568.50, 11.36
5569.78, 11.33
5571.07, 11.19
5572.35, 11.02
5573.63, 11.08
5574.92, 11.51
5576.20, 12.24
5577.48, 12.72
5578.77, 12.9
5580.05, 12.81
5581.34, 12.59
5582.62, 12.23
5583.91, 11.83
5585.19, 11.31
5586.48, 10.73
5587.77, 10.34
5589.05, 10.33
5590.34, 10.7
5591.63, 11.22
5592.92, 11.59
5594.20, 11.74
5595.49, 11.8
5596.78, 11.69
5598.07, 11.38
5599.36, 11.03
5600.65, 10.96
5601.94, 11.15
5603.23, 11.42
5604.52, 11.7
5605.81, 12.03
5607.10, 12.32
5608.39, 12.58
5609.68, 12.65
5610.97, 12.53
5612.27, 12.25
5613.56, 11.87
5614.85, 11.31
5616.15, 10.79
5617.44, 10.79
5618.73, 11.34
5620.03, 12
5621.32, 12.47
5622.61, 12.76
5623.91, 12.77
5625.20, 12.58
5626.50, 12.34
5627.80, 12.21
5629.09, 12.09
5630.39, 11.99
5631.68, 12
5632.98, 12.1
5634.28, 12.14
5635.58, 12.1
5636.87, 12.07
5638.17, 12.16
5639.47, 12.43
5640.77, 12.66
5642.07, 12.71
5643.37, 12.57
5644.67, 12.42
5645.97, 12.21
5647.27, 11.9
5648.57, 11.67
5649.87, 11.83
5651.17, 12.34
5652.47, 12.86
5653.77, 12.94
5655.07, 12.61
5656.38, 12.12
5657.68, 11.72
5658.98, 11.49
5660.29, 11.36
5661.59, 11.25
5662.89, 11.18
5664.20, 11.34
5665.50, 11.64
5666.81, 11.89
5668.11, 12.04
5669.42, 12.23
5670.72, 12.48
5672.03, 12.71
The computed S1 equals 0.04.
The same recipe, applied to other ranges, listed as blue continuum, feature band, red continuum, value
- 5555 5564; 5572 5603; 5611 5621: 0.03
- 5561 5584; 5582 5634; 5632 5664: 0.02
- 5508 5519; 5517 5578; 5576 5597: -0.02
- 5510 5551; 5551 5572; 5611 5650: 0.00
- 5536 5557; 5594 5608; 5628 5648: 0.05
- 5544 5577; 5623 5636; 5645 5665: -0.03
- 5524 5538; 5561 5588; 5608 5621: 0.02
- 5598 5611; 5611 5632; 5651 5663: -0.01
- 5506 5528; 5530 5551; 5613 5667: -0.01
